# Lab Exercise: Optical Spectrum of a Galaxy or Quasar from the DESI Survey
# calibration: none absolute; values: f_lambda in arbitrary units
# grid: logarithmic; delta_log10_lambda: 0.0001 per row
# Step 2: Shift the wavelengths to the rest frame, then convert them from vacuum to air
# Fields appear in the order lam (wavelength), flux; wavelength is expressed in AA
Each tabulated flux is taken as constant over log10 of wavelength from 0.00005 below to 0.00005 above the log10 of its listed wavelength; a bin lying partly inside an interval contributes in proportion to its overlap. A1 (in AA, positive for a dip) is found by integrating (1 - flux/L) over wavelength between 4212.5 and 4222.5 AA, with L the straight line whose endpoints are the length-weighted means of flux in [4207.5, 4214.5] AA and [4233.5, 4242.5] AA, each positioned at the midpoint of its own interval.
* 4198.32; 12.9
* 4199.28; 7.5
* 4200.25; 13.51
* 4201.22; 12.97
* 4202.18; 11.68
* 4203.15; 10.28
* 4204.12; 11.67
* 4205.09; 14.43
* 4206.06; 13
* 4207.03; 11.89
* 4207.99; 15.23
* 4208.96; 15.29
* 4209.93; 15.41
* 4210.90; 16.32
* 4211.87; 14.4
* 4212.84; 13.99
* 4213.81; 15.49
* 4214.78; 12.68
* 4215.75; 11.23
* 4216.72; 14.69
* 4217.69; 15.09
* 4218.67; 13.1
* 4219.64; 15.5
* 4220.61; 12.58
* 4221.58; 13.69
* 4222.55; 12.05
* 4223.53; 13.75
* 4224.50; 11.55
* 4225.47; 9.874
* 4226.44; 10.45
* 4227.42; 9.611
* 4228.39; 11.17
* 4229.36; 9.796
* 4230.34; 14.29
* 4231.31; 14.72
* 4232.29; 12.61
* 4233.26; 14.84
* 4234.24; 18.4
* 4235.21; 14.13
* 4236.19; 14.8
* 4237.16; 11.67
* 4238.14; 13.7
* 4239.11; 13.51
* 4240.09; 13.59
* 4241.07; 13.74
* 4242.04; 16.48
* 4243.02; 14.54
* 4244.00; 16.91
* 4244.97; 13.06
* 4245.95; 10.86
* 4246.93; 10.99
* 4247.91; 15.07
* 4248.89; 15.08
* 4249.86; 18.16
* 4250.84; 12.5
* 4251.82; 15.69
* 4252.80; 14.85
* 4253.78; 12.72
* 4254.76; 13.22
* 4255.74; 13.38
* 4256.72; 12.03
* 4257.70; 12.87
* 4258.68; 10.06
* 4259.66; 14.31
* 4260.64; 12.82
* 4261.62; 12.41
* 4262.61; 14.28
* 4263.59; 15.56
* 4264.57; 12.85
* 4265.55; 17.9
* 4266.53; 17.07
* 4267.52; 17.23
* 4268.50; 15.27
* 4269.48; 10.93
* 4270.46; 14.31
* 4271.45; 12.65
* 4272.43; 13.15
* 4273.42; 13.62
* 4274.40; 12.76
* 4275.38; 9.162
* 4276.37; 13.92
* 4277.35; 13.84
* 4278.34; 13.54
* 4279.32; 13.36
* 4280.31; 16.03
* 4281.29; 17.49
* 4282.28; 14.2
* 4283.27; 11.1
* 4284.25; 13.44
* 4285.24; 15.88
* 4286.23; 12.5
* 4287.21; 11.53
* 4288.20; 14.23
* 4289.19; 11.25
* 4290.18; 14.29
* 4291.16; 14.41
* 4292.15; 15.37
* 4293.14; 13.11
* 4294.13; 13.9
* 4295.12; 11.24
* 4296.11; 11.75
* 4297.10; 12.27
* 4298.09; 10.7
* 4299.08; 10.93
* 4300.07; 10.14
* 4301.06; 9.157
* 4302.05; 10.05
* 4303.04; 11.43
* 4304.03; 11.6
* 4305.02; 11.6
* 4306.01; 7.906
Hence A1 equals 0.8 AA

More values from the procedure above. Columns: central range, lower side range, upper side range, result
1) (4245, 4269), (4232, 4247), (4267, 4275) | -0.3 AA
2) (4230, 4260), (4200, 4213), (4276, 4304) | -1.6 AA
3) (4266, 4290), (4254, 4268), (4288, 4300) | -0.7 AA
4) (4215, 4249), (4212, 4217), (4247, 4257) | 1.4 AA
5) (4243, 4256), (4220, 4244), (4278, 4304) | -1.0 AA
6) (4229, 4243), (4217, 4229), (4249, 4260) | -1.3 AA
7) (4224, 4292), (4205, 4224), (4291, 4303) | -4.2 AA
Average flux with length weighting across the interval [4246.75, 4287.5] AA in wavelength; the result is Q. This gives 13.8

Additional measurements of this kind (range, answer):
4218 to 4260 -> 13.4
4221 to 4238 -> 12.8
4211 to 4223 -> 13.8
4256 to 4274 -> 13.8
